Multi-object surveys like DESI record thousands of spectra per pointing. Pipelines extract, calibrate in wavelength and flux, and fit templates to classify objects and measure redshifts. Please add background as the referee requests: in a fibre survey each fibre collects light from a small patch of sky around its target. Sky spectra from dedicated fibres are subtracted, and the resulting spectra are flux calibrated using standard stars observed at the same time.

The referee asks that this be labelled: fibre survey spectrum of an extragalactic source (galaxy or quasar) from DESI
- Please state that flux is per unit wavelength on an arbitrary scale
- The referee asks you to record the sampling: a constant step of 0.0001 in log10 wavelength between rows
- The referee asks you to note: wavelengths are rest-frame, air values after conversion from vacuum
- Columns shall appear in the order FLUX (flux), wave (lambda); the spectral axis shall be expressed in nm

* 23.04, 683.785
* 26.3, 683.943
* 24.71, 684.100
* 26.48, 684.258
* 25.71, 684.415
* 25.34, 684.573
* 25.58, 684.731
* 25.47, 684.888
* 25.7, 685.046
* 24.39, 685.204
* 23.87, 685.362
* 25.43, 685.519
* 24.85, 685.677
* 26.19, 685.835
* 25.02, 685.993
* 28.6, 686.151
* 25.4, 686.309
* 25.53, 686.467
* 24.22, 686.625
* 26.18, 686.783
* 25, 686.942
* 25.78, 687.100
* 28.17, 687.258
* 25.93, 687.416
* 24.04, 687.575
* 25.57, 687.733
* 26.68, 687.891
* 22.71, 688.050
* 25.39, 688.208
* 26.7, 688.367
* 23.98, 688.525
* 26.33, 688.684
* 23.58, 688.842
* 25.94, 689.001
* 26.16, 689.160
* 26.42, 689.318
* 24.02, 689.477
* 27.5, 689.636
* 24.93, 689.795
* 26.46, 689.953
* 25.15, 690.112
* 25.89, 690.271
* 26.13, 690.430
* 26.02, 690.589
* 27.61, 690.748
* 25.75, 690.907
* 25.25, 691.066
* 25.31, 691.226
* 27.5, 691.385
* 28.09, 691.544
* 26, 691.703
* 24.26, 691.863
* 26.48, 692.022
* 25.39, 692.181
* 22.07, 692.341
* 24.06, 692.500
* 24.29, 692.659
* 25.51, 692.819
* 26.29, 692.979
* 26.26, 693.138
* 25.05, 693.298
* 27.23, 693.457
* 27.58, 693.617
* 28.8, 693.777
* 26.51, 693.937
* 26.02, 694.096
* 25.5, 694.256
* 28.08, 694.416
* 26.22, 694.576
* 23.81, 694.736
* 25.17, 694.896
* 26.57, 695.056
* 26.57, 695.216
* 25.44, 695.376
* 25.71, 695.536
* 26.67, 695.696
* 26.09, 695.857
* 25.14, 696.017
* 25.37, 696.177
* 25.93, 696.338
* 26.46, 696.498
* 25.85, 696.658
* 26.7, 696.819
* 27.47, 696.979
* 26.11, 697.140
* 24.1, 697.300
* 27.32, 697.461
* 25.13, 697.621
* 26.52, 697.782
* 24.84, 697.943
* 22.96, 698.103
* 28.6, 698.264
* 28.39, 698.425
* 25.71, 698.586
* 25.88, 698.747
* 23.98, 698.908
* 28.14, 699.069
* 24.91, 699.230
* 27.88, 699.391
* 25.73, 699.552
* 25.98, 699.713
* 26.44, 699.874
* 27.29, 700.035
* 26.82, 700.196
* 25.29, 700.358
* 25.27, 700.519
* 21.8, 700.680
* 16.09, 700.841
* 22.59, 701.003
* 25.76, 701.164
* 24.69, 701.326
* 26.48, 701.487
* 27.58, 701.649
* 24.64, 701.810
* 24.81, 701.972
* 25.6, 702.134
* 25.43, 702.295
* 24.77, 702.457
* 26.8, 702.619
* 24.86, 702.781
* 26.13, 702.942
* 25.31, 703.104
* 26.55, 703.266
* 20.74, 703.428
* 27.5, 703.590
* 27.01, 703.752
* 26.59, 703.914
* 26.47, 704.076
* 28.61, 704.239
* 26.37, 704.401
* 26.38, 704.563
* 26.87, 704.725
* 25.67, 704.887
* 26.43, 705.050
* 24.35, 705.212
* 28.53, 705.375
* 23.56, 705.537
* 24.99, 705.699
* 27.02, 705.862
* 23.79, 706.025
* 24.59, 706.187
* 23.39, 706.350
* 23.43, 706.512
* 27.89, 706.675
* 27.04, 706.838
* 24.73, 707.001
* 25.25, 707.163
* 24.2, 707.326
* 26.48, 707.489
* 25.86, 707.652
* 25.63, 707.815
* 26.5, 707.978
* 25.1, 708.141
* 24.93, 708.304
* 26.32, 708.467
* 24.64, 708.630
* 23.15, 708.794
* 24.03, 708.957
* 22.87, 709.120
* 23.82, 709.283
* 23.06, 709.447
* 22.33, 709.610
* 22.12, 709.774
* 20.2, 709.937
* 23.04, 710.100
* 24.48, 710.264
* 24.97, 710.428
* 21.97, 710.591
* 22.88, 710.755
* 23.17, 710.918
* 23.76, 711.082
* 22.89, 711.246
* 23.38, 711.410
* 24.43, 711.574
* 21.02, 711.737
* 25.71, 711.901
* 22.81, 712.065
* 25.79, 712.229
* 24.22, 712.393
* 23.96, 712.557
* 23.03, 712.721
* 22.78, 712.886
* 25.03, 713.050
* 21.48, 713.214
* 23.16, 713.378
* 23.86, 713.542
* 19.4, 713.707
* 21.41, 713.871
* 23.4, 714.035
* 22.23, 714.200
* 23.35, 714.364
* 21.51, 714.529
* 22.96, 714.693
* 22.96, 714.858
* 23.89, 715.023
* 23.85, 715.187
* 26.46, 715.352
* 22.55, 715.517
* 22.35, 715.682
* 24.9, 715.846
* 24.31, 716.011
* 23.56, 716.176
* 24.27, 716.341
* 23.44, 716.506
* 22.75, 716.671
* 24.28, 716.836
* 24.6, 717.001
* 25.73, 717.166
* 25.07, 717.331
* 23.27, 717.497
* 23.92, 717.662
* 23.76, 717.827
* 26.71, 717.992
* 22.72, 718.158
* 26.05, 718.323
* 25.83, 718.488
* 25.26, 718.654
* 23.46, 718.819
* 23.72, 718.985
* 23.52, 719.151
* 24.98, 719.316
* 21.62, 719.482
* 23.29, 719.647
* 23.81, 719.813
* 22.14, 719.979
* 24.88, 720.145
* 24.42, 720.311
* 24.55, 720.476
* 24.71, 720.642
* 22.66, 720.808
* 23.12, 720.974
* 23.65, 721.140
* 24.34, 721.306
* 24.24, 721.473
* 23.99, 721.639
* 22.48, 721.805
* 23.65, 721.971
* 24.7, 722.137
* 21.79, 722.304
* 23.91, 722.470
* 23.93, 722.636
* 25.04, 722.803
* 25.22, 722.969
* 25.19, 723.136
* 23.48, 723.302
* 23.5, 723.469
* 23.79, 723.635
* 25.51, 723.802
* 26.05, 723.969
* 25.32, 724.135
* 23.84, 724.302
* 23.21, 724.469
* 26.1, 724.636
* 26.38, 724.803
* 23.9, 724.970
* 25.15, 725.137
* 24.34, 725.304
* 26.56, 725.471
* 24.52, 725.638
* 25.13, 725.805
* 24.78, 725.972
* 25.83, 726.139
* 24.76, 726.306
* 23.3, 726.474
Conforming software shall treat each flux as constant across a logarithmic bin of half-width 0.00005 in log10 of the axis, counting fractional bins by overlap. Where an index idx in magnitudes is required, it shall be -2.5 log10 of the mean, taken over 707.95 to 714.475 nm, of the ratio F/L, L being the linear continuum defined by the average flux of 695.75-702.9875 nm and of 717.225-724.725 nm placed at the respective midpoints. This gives 0.06 mag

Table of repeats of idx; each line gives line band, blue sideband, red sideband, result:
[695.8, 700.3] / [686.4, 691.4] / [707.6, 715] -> -0.06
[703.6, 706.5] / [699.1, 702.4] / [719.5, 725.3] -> -0.04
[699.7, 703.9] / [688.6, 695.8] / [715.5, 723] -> 0.01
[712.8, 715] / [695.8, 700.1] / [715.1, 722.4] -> 0.09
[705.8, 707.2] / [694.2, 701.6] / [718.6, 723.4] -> -0.01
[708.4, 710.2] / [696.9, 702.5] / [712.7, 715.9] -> 0.03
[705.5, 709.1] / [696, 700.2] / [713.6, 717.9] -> -0.02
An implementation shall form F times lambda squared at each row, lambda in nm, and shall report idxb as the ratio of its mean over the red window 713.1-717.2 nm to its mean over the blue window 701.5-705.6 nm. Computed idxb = 0.93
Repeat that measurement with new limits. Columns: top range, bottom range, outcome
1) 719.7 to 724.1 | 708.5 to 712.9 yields 1.06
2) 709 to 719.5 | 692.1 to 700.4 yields 0.95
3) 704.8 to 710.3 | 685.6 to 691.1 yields 1.02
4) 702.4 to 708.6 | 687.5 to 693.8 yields 1.04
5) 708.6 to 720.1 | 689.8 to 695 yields 0.97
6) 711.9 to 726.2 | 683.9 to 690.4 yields 1.03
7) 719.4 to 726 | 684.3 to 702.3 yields 1.03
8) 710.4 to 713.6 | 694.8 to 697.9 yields 0.95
